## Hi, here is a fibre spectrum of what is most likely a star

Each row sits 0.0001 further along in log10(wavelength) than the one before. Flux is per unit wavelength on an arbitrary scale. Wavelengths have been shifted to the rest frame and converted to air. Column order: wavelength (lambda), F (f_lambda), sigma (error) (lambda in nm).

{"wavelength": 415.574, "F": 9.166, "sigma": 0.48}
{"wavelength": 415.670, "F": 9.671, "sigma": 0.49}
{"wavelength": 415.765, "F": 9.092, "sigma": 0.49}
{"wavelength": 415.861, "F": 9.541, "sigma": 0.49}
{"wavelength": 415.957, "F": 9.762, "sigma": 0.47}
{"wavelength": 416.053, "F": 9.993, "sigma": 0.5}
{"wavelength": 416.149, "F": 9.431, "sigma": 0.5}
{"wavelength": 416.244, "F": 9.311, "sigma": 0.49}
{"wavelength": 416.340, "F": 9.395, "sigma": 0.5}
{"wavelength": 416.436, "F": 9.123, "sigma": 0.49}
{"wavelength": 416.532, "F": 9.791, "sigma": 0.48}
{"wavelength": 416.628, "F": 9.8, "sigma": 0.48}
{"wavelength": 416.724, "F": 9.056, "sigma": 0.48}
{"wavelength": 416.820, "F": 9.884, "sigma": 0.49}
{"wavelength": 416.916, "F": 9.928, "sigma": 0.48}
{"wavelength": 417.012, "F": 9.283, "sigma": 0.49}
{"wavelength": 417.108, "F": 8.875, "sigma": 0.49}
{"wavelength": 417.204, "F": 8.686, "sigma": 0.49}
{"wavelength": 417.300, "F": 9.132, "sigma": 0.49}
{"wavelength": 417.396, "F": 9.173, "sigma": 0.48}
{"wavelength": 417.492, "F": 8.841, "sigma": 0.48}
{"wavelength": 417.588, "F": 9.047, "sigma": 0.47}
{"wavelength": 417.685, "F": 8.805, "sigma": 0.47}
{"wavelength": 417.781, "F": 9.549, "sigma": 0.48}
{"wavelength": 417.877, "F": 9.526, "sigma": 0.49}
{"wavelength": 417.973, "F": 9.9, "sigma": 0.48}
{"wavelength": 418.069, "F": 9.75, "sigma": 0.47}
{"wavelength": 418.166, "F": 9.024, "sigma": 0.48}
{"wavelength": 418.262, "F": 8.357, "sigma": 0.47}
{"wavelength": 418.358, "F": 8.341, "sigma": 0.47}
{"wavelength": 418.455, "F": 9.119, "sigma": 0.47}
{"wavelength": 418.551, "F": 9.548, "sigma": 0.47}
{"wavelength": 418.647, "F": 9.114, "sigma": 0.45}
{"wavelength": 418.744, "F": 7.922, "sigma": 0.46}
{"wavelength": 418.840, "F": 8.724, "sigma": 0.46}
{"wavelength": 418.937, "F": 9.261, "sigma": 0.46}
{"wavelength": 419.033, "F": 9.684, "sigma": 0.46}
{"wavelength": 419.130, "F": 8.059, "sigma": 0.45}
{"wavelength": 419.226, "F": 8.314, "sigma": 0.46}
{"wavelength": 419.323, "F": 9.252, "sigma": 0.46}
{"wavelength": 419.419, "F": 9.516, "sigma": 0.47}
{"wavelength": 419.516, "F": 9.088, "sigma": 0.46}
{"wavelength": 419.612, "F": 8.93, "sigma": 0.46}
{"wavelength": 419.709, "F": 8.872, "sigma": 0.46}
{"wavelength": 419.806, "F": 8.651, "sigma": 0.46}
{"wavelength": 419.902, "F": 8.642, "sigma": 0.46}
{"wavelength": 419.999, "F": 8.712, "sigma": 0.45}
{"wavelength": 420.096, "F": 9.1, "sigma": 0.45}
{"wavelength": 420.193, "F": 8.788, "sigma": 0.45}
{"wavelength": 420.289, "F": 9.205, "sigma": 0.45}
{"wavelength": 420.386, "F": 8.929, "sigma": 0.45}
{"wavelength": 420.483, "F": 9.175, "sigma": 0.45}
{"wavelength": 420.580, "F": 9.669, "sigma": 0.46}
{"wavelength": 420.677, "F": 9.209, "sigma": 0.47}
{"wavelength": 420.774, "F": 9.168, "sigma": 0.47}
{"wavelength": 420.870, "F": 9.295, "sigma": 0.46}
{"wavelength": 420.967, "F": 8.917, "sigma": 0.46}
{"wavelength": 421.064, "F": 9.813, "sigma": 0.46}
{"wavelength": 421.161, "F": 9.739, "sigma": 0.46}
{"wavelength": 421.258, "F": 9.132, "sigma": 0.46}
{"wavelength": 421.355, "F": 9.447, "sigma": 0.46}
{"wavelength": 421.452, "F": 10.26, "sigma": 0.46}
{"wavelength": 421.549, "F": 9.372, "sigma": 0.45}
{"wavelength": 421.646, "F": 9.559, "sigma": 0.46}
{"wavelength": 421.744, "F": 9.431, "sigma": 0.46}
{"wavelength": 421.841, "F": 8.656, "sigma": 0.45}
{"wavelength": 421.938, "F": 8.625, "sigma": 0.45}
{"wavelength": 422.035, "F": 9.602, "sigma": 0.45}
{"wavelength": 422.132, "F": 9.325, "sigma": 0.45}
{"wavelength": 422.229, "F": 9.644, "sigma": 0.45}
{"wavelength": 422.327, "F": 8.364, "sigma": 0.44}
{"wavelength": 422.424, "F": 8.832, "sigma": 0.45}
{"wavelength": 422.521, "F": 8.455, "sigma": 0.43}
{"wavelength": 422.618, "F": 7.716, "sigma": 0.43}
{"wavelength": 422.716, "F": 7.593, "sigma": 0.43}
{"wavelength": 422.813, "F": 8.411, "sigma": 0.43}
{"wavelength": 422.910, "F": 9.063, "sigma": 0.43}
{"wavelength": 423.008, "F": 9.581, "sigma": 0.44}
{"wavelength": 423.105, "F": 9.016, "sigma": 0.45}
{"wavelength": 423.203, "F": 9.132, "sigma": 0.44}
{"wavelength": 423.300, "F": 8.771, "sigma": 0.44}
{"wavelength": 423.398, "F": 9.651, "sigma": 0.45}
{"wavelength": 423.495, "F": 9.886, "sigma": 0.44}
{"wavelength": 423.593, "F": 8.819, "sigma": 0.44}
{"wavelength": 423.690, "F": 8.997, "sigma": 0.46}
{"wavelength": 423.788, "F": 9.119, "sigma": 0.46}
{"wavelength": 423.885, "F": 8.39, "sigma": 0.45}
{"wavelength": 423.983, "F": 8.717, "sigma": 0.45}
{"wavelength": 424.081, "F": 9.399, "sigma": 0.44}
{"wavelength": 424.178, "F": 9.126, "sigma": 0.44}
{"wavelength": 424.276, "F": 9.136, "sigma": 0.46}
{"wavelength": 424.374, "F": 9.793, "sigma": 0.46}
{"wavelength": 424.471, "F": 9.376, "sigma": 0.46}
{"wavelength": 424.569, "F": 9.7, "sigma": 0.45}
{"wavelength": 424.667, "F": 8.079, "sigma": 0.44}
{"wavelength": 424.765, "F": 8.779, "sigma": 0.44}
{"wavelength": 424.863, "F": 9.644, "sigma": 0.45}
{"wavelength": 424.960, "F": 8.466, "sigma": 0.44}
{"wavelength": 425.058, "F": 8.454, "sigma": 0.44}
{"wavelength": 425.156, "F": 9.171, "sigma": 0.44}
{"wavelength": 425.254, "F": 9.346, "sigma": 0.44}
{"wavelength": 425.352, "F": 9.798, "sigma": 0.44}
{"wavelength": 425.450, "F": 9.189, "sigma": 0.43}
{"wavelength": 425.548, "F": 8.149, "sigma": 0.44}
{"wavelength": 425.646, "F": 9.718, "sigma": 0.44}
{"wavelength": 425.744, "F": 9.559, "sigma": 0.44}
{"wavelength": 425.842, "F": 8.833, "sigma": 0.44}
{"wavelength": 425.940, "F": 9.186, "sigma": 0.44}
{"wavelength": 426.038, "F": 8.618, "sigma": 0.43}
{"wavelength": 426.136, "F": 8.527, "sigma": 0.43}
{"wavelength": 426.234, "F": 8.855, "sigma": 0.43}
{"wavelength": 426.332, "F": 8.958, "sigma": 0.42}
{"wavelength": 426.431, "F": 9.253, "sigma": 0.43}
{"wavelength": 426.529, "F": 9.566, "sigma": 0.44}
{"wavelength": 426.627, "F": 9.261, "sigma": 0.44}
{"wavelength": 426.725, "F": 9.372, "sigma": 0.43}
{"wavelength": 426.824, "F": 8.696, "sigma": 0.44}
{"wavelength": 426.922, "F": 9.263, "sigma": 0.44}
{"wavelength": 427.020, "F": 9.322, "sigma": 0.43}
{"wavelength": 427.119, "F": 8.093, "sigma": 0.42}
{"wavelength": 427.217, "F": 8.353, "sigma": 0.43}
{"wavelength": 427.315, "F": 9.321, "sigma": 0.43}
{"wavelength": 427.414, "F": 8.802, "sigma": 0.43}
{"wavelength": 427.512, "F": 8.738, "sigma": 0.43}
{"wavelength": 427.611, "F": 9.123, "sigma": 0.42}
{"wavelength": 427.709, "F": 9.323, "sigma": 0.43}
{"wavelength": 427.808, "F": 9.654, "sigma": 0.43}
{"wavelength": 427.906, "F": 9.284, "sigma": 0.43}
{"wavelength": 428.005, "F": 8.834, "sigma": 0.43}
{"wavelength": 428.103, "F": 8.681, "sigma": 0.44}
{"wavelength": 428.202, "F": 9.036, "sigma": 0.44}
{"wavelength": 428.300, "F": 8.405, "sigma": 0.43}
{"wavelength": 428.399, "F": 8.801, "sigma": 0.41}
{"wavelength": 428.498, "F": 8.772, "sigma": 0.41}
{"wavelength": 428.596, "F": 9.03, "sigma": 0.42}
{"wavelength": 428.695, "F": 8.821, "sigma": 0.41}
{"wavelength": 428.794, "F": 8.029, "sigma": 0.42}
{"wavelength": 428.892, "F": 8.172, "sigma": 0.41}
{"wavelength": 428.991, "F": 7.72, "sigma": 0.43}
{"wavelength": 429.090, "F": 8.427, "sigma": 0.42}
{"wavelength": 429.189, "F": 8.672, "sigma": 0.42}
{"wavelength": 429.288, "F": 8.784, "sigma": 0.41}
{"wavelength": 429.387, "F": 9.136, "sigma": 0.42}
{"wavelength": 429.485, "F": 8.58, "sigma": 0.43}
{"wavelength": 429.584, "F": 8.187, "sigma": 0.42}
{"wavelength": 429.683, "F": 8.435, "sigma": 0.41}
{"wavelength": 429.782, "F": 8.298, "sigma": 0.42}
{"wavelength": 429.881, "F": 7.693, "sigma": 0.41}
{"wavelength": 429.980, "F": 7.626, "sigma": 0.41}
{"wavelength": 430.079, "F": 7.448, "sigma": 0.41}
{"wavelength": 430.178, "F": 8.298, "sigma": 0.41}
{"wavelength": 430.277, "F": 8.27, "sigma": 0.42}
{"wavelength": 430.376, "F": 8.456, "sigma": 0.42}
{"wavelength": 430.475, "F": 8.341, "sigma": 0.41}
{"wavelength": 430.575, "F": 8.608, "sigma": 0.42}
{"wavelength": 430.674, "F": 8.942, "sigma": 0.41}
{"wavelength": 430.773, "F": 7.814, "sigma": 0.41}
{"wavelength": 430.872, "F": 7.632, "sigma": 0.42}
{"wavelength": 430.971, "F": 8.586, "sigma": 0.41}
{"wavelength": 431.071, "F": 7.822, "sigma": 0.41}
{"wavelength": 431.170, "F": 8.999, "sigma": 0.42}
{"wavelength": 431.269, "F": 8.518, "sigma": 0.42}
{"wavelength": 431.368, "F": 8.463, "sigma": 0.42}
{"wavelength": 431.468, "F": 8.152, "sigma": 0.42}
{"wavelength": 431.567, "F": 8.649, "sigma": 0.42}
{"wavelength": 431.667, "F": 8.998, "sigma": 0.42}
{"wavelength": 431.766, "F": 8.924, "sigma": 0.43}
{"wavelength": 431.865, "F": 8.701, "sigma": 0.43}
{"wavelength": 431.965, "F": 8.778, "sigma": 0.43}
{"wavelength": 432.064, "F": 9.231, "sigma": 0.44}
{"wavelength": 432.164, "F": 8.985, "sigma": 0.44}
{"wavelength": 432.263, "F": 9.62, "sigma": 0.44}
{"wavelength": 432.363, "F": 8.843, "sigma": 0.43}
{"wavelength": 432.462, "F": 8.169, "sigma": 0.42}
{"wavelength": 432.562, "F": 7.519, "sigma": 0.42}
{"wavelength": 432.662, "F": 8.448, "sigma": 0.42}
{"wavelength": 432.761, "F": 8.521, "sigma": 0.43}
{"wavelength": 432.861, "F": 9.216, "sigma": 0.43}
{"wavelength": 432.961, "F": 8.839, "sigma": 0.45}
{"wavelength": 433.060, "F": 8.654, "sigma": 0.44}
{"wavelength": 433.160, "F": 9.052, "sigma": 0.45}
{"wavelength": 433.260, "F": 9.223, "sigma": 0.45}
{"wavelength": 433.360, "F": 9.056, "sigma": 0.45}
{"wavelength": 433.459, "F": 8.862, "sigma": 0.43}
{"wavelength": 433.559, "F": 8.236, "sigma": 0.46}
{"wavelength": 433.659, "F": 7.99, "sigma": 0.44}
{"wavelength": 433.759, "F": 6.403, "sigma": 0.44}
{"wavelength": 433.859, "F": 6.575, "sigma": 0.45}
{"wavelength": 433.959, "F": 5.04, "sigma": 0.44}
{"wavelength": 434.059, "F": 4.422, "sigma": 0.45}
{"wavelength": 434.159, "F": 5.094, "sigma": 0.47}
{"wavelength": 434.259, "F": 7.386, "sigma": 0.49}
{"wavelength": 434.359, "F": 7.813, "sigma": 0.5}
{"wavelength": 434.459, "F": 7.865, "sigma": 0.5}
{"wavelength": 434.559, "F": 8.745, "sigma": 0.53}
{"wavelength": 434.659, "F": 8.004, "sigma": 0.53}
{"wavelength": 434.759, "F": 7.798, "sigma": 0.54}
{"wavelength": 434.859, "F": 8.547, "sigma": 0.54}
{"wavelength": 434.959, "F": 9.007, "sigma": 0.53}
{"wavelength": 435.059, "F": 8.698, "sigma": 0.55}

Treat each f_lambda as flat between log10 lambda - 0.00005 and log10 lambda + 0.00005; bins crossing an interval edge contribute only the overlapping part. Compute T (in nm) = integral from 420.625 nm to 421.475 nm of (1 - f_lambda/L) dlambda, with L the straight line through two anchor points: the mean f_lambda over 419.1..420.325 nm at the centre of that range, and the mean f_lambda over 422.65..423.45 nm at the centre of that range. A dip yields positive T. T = -0.05 nm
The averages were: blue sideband 8.87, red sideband 8.88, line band 9.42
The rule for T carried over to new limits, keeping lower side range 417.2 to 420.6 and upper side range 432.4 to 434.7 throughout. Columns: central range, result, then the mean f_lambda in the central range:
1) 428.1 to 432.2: -0.20 nm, 8.47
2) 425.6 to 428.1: -0.21 nm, 9.05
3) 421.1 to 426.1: -0.27 nm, 9.08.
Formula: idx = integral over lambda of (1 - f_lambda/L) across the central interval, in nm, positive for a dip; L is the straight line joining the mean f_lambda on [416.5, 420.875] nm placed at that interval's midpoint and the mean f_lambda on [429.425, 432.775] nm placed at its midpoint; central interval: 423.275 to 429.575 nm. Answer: -0.20 nm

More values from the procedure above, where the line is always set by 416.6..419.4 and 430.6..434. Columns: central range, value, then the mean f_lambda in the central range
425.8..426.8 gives -0.04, 9.03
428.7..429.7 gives 0.01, 8.43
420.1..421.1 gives -0.03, 9.21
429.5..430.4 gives 0.05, 8.09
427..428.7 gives -0.06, 8.9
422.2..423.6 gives 0.00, 8.85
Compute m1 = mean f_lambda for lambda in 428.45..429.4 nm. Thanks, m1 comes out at 8.53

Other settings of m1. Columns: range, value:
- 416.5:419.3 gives 9.12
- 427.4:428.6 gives 8.97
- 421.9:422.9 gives 8.68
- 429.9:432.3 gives 8.48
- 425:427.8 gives 9.03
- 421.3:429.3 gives 8.97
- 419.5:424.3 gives 9.06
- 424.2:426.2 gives 9.08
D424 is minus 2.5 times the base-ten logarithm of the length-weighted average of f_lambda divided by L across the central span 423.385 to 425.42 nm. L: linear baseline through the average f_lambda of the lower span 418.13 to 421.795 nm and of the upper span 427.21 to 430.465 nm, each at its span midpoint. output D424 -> -0.04 mag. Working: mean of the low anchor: 9.09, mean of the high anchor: 8.58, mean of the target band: 9.13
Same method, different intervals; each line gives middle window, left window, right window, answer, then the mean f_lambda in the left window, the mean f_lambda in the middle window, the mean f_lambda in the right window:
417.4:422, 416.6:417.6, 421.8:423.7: 0.00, 9.25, 9.11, 8.91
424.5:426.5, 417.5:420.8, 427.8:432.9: -0.03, 9.02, 9.02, 8.53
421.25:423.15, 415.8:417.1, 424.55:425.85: 0.03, 9.53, 9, 9.05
